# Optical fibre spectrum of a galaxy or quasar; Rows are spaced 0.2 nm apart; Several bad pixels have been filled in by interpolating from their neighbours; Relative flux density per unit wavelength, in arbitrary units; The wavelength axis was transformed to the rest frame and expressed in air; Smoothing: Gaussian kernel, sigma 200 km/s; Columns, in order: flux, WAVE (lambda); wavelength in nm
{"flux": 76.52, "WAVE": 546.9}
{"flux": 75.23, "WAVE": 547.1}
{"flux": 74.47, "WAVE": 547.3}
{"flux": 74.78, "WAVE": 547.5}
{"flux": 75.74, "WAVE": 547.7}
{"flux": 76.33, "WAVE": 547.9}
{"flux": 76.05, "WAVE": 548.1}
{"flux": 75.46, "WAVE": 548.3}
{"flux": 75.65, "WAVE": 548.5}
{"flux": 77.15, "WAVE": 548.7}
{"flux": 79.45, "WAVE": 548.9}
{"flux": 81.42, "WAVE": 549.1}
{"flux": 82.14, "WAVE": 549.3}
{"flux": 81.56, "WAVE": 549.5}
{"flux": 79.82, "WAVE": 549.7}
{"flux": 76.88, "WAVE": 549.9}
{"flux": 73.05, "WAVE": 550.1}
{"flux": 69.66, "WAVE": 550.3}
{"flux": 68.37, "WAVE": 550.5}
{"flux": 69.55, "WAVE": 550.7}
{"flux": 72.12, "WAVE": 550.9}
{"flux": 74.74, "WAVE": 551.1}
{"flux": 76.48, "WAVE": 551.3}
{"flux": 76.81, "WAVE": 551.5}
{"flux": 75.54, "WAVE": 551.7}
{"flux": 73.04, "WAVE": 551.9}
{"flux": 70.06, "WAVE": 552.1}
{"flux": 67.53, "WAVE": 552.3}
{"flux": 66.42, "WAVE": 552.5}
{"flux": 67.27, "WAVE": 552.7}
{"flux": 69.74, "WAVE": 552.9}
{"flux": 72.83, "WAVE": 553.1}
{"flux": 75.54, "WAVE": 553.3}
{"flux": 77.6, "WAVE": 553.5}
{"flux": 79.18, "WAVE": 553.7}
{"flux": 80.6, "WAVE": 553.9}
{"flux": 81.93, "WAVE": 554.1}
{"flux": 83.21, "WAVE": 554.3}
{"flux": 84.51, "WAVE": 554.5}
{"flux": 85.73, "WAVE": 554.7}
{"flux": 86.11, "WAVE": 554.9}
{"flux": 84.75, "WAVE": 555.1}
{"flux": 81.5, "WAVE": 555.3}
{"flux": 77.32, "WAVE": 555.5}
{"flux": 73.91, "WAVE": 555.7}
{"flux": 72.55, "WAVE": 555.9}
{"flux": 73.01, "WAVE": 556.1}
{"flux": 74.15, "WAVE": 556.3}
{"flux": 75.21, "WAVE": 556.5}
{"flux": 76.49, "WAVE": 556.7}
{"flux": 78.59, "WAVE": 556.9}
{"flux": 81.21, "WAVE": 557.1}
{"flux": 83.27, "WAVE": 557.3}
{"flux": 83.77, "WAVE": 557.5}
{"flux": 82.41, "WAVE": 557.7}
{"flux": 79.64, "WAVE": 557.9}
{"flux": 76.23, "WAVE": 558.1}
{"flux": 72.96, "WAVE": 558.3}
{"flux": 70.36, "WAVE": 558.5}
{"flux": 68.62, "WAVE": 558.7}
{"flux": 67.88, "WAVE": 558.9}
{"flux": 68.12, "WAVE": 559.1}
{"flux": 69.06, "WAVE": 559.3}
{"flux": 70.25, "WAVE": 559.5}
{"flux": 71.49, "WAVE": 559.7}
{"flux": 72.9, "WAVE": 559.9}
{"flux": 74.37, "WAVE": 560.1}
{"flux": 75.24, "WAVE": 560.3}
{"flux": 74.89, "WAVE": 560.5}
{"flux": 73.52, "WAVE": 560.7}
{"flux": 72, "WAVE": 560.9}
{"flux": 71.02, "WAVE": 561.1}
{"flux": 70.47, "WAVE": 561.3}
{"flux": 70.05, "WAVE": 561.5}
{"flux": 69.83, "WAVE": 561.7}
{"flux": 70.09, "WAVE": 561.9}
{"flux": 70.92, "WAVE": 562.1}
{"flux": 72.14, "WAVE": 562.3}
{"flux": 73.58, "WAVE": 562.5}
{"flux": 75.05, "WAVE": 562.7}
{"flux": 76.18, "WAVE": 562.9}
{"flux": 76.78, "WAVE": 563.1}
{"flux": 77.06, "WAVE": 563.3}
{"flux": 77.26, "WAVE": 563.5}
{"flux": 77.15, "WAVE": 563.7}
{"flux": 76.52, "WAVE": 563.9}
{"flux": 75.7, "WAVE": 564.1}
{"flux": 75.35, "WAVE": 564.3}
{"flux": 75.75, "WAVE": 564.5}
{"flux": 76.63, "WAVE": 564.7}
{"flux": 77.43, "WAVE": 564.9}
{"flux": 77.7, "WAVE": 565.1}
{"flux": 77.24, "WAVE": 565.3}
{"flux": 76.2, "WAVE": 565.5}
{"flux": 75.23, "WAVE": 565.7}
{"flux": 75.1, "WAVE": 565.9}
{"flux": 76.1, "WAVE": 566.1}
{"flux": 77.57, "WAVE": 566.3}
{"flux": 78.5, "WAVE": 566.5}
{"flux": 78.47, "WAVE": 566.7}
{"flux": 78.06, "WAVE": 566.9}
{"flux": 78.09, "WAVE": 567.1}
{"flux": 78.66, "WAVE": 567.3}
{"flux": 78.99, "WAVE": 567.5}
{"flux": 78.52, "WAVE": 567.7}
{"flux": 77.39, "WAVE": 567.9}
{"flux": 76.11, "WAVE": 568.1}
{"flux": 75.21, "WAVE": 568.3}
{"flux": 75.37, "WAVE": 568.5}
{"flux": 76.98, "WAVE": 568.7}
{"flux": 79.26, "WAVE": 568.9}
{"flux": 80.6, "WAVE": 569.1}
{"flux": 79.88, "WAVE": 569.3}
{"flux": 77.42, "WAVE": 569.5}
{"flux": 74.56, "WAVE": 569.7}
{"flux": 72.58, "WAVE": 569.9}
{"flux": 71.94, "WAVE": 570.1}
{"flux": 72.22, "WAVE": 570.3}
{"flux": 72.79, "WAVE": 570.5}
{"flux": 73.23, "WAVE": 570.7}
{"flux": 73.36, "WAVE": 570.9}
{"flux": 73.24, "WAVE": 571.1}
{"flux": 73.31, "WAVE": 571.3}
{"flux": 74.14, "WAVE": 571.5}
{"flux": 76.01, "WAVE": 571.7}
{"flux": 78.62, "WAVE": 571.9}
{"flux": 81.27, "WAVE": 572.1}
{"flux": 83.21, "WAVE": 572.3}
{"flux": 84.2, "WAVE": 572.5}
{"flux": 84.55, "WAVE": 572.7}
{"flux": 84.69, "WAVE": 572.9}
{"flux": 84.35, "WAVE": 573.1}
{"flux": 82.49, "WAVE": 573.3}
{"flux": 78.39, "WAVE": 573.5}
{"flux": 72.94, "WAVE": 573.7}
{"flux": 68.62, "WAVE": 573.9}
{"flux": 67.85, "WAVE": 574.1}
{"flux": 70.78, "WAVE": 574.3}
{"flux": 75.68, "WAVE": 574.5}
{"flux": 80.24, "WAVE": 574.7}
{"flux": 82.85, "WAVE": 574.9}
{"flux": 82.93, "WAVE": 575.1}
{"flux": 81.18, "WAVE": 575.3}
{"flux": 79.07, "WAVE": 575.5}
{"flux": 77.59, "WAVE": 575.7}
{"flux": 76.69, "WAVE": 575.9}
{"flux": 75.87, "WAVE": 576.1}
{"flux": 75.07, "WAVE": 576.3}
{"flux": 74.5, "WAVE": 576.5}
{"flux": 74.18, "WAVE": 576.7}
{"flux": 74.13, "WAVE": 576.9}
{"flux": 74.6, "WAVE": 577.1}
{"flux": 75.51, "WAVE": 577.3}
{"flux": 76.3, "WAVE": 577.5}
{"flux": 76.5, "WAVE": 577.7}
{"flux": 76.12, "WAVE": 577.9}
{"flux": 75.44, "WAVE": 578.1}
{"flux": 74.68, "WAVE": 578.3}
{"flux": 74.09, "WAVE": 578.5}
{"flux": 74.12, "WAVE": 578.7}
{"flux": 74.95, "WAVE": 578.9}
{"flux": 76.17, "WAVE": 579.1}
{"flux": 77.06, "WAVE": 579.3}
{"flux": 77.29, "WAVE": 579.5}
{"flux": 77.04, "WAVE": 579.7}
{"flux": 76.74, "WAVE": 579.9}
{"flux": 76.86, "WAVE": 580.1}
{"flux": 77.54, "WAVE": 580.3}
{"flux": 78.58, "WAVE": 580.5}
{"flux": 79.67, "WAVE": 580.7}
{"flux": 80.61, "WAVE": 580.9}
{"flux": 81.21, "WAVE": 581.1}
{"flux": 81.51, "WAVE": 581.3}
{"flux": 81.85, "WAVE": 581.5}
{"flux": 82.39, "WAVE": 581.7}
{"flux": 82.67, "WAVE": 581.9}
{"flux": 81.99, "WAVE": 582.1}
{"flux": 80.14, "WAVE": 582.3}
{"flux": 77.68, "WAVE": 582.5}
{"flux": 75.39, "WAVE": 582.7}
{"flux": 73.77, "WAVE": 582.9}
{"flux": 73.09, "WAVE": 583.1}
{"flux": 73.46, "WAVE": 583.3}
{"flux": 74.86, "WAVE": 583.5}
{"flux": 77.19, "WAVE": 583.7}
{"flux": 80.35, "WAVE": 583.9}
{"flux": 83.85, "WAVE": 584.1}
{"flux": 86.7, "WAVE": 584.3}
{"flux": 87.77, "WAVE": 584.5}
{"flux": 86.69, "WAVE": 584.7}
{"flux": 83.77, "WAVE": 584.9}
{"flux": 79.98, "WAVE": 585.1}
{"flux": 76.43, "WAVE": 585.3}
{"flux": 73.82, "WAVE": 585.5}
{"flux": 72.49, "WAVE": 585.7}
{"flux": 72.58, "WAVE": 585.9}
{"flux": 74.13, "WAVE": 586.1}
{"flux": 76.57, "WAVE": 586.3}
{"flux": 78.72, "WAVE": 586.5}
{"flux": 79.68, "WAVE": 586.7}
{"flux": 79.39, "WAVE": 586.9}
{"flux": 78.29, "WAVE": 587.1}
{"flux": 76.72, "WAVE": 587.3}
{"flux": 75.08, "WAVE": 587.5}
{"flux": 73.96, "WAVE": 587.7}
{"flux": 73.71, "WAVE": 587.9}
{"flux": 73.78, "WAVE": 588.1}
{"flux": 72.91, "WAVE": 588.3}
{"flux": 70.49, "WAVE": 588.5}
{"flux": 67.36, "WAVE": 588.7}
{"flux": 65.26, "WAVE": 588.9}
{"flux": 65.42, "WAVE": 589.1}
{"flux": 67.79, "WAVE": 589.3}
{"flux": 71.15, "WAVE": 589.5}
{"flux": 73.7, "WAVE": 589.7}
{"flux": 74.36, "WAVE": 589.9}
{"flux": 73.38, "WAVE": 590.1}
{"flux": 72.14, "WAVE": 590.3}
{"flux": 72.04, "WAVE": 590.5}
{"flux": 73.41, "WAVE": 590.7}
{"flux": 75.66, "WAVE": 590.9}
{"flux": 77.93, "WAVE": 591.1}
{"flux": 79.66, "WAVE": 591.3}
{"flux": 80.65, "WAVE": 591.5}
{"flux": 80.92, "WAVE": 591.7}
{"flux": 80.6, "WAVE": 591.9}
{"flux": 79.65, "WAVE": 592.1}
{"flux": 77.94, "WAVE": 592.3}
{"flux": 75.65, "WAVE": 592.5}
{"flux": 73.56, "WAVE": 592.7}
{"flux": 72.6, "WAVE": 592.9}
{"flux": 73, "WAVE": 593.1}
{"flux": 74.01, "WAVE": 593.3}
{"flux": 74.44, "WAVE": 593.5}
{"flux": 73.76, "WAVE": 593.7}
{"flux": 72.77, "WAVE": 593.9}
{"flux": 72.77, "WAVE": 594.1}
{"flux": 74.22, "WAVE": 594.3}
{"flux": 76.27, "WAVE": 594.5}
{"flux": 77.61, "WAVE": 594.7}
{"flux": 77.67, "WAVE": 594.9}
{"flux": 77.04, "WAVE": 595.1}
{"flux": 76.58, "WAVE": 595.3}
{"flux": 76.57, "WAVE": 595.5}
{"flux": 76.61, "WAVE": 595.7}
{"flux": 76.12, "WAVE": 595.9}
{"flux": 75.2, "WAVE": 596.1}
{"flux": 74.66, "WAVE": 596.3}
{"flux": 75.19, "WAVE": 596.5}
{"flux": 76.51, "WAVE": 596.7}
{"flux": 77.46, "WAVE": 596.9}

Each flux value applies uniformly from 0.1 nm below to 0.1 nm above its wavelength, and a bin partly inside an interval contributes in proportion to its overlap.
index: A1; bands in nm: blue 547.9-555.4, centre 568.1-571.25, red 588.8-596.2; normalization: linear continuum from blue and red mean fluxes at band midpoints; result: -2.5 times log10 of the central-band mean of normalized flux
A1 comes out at 0.01 mag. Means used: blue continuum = 76.5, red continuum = 74.8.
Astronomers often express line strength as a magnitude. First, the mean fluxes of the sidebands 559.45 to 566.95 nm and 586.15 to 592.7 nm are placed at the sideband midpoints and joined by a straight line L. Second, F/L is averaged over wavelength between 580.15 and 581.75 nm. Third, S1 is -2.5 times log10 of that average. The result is -0.08 mag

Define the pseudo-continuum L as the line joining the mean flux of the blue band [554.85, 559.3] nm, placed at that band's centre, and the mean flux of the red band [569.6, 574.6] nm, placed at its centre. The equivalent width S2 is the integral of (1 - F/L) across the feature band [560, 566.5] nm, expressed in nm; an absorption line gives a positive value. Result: 0.14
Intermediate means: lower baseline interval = 76.5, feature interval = 74.7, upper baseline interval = 76.2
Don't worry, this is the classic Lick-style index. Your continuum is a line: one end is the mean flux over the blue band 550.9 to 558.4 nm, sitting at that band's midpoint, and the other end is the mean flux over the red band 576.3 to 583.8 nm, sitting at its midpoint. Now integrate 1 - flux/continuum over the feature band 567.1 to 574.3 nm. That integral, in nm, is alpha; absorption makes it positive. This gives 0.01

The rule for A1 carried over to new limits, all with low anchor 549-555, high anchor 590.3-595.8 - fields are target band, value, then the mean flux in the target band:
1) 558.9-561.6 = 0.06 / 71.7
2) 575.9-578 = 0.01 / 75.3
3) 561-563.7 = 0.04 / 73.3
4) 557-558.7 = -0.03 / 78.1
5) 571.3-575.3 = -0.04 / 78.6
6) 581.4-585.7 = -0.05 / 79.5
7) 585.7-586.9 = 0.00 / 76.3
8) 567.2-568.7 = -0.02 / 77.2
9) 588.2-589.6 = 0.11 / 68.6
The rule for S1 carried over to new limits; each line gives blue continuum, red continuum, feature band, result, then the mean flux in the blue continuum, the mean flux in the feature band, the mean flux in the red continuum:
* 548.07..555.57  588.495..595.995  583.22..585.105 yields -0.093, 76.5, 81.6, 74.5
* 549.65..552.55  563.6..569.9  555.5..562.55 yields 0.016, 72.7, 73.8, 77.1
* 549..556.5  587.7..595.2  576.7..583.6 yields -0.034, 76.1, 77.1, 74.2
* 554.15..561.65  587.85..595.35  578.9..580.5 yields -0.030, 75.9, 76.9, 74.2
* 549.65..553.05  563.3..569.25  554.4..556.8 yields -0.075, 72.1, 78.8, 77.2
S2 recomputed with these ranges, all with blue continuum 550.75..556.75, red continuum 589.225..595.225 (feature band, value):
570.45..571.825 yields 0.03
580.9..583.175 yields -0.12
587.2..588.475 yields 0.02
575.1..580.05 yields -0.04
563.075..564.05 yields -0.01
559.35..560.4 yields 0.05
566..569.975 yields -0.09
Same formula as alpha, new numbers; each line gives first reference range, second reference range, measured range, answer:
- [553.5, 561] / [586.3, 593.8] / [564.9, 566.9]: -0.02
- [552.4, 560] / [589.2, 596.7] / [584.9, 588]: -0.03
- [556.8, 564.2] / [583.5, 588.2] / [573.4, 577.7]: 0.04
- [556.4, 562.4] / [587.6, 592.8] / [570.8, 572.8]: -0.12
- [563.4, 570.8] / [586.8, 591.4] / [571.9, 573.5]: -0.15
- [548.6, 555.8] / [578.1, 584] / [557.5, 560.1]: 0.13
